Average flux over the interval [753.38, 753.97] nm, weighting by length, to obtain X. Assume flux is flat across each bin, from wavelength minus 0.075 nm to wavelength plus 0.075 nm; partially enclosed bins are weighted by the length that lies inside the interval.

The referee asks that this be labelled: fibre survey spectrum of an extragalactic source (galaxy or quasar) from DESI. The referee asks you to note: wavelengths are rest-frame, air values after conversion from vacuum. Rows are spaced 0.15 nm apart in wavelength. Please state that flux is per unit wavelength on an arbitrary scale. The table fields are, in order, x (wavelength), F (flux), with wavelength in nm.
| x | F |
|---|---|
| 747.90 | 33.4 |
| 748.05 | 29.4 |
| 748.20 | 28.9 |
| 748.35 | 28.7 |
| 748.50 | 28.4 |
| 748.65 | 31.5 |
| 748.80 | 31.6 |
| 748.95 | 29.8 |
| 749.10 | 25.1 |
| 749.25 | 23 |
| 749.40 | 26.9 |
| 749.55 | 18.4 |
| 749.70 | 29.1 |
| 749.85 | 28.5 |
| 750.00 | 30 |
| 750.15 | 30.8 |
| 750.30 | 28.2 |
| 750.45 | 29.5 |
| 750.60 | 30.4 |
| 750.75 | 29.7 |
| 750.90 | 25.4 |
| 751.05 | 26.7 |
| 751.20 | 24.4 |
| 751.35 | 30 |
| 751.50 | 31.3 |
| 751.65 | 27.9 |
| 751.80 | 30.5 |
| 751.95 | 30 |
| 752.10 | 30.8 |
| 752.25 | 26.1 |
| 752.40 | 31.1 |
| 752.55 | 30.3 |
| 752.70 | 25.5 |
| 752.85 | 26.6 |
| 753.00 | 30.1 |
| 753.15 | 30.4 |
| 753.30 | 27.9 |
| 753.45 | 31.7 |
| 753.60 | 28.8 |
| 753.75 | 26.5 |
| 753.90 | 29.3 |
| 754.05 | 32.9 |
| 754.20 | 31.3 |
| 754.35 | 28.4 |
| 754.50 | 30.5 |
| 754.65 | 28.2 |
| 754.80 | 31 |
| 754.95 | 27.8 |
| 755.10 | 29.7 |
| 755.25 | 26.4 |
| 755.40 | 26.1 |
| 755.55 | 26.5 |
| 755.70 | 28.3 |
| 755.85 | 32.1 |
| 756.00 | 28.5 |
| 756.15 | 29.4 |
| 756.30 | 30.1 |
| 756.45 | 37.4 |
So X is 29.1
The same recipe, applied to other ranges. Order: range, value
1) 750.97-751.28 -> 25.6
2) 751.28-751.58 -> 30.6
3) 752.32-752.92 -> 28.4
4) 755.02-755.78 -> 27.4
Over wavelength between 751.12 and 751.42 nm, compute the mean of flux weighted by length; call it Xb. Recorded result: 27.1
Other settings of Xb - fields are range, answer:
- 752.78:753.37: 28.8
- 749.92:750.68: 29.8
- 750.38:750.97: 28.8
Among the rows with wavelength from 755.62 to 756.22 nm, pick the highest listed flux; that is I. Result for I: 32.1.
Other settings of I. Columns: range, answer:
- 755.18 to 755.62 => 26.5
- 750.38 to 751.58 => 31.3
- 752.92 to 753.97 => 31.7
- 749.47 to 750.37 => 30.8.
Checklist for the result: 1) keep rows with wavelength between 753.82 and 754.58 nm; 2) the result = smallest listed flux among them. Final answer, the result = 28.4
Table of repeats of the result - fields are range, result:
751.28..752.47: 26.1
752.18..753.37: 25.5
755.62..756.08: 28.3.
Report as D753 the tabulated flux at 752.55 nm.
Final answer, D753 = 30.3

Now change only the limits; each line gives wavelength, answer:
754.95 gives 27.8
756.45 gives 37.4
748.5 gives 28.4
